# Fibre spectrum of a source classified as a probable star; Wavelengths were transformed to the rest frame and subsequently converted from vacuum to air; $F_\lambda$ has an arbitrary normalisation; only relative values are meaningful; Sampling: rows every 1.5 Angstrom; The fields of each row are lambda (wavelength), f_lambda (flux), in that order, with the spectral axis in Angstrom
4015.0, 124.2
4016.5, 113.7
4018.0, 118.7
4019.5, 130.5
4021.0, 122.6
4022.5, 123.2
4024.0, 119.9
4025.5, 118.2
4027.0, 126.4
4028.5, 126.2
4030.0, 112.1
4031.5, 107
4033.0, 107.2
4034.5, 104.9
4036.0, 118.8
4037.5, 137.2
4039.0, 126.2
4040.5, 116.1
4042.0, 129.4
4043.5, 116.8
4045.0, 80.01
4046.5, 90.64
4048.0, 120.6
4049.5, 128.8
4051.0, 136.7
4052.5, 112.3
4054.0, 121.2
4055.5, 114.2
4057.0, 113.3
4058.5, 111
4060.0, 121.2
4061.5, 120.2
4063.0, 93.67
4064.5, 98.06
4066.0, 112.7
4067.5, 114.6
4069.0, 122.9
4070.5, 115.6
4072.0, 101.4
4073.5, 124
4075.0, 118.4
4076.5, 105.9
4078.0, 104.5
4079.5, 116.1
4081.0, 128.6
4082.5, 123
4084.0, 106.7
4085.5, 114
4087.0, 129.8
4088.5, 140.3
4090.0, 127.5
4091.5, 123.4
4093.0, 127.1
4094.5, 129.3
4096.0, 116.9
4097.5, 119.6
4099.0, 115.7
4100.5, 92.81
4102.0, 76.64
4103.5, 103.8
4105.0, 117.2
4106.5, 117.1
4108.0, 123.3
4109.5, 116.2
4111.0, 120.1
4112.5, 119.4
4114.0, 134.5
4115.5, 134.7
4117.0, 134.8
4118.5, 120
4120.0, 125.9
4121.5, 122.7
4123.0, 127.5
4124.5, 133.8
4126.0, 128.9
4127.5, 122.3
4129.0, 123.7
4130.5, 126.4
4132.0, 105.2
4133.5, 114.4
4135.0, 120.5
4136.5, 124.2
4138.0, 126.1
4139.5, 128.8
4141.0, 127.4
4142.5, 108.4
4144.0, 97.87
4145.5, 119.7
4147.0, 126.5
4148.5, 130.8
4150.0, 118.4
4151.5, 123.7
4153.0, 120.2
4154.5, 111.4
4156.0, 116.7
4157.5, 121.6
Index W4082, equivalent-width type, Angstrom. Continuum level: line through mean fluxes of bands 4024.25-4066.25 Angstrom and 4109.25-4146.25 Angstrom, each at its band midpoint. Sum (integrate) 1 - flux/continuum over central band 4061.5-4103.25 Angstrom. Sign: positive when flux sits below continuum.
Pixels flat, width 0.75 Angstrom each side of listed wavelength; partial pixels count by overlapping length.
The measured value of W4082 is 1.3 Angstrom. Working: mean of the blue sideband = 115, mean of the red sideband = 123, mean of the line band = 115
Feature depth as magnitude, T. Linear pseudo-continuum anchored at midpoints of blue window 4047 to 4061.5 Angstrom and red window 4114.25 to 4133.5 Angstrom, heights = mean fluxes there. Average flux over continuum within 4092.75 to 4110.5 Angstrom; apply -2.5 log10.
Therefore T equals 0.10 mag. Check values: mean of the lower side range 119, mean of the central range 113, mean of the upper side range 125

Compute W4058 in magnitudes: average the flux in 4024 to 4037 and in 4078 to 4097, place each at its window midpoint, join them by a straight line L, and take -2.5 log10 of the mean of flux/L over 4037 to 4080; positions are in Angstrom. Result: 0.04 mag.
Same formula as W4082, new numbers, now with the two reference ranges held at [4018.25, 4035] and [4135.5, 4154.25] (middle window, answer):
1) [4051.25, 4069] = 0.9 Angstrom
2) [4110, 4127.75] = -1.0 Angstrom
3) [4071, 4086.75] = 0.6 Angstrom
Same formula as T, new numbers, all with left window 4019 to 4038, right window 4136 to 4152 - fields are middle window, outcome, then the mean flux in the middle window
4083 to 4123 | 0.005 mag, 120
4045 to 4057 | 0.041 mag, 115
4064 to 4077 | 0.064 mag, 113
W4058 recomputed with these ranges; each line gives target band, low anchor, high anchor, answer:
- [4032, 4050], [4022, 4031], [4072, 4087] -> 0.045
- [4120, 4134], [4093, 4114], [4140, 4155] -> -0.059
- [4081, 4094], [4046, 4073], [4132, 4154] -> -0.075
